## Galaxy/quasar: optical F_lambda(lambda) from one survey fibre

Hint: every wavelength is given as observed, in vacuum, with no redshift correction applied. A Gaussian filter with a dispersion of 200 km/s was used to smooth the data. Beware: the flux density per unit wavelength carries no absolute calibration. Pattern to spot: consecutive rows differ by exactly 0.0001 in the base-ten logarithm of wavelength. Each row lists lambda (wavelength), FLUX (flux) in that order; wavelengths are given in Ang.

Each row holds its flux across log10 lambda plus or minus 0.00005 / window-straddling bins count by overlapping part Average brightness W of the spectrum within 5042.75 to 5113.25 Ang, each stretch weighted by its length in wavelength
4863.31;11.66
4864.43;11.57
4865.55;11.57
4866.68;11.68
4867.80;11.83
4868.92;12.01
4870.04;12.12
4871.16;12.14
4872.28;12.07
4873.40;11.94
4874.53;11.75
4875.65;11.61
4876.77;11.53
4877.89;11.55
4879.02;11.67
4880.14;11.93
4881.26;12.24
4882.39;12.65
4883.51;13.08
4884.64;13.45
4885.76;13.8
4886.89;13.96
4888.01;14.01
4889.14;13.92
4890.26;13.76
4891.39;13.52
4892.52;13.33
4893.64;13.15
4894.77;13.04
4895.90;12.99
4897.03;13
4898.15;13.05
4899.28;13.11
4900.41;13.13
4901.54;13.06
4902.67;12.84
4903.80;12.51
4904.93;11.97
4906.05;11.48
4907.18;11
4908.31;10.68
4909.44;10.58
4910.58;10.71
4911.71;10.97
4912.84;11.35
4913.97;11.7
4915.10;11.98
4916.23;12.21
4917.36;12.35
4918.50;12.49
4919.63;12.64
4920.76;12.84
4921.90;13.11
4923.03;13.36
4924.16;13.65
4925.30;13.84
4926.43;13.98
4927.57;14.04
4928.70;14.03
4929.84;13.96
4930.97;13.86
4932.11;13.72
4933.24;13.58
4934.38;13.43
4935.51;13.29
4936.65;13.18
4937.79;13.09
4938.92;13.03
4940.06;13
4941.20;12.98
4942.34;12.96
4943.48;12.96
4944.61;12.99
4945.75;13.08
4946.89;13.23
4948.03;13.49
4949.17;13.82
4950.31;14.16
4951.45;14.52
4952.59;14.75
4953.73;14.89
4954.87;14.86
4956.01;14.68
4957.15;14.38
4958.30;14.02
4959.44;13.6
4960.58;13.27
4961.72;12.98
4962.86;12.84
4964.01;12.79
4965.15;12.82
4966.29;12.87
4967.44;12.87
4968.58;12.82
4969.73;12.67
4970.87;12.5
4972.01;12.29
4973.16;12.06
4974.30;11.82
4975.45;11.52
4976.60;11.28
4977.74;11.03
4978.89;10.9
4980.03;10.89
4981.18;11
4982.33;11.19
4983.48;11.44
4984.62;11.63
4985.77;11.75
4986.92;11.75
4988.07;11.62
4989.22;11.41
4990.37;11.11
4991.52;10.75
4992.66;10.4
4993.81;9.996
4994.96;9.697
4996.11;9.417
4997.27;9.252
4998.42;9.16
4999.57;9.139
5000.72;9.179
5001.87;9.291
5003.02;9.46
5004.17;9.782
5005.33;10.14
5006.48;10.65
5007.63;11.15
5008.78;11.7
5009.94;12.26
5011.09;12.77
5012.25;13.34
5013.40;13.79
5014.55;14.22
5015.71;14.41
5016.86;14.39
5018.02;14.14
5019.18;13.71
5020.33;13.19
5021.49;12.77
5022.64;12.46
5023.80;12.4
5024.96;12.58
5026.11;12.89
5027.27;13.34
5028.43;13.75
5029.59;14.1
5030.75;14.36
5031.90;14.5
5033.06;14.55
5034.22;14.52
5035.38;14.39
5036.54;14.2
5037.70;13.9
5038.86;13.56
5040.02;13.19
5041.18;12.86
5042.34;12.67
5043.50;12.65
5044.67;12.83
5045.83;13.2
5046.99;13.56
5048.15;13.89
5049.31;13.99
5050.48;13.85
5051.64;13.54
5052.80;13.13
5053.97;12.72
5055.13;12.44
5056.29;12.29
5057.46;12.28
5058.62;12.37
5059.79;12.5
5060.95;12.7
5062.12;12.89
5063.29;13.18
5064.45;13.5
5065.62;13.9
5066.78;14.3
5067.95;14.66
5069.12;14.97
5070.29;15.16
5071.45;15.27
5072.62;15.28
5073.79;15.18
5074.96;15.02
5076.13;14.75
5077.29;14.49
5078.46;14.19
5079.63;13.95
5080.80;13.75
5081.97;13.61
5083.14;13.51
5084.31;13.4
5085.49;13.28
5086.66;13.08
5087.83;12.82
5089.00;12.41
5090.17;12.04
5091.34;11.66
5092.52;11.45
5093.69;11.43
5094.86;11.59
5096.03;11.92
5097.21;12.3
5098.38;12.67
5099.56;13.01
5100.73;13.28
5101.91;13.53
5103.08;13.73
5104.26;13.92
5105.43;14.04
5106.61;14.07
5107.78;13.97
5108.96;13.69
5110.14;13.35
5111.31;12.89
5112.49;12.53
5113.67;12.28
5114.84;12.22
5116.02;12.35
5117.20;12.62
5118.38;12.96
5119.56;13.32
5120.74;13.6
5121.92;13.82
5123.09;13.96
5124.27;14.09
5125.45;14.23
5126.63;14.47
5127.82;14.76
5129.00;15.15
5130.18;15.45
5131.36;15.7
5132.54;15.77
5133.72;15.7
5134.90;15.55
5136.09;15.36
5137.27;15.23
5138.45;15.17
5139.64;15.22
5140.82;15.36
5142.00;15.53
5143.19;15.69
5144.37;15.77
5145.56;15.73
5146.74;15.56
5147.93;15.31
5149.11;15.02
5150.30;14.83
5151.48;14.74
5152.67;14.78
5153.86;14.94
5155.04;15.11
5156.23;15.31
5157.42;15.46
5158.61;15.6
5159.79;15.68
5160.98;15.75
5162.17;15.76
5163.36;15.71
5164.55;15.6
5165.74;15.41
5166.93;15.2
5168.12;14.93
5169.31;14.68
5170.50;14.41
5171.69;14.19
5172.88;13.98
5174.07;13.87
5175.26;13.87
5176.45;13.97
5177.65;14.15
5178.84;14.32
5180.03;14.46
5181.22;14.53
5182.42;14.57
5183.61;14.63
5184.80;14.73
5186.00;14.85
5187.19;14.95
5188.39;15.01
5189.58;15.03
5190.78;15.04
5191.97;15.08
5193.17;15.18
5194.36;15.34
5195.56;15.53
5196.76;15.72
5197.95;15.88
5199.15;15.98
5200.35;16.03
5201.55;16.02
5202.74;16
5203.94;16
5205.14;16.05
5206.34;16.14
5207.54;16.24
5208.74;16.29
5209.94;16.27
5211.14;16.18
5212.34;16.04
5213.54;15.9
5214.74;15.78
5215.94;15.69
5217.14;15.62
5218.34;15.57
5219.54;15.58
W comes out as 13.4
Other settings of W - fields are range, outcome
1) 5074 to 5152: 13.9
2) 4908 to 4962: 13.2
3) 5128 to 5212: 15.3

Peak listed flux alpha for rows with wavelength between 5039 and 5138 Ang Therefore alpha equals 15.77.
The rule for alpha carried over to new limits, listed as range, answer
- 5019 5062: 14.55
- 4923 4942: 14.04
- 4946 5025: 14.89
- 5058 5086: 15.28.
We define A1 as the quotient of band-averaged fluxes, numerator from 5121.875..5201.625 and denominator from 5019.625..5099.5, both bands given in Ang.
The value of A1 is 1.1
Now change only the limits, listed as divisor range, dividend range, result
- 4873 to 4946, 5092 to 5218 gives 1.15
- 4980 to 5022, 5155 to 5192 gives 1.30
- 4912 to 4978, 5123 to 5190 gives 1.14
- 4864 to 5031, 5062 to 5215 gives 1.16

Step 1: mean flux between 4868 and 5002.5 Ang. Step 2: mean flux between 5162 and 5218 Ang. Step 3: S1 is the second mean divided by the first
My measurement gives 1.23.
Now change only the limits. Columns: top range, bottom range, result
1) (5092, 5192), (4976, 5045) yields 1.19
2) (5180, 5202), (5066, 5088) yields 1.07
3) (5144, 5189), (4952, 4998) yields 1.24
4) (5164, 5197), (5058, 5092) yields 1.08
